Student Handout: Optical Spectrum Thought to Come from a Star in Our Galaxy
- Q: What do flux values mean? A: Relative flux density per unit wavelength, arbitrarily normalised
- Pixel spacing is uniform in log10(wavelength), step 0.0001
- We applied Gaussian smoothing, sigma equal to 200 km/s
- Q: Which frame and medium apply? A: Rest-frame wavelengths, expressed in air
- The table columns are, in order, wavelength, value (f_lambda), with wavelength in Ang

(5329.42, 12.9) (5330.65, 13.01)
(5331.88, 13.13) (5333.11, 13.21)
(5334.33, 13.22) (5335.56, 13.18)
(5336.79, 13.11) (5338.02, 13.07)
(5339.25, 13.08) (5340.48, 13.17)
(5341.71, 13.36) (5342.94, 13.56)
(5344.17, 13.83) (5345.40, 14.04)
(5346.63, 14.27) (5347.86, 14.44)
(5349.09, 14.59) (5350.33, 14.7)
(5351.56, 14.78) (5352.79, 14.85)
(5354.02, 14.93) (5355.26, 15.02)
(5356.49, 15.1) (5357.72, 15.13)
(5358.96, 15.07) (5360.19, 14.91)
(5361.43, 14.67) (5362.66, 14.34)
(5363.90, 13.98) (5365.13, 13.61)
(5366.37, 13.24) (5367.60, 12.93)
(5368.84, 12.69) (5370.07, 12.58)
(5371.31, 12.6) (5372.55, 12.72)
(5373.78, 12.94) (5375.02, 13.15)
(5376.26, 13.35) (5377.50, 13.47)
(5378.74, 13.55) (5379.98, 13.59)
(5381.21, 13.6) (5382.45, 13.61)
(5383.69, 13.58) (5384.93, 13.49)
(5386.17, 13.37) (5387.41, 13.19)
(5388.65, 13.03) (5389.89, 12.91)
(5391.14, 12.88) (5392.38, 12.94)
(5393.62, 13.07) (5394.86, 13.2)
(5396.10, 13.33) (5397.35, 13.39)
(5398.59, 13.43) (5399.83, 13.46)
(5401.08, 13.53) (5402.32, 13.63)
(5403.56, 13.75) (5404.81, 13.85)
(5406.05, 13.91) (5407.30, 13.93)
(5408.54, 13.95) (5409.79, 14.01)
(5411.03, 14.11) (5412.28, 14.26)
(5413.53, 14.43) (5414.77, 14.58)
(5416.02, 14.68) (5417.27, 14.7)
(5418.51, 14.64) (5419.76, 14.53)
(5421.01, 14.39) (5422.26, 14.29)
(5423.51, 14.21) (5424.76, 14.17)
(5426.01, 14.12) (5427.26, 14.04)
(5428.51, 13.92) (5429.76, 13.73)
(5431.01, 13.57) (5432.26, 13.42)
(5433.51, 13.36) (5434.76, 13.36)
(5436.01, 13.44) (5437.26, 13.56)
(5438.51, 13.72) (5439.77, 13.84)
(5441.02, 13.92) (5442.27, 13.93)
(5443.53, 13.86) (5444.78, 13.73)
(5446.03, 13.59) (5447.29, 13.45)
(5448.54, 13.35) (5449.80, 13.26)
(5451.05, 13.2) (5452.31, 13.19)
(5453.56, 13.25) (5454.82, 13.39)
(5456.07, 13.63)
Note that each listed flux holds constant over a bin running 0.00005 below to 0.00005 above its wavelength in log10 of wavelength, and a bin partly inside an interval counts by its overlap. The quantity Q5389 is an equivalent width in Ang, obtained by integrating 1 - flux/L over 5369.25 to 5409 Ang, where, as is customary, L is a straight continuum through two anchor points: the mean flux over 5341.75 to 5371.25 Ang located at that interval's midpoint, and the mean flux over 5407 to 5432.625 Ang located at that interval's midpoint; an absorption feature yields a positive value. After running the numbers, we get 2.4 Ang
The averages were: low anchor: 14.2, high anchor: 14.2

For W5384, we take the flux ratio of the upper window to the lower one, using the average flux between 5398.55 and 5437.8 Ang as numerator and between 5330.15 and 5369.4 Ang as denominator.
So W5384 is 1.00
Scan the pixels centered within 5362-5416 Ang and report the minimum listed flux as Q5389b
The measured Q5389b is 12.58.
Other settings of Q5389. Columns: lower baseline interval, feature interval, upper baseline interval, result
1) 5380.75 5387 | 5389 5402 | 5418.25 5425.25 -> 0.5 Ang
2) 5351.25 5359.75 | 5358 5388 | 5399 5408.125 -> 2.1 Ang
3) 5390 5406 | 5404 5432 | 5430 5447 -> -1.4 Ang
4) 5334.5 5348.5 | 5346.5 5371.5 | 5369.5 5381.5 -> -1.7 Ang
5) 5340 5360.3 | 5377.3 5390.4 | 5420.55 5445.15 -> 0.7 Ang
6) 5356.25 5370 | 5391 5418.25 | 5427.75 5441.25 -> 0.0 Ang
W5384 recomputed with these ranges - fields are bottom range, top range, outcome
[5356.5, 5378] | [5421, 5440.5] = 1.01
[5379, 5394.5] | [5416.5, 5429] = 1.08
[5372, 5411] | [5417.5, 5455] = 1.02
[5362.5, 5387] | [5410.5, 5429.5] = 1.08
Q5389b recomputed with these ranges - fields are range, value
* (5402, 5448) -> 13.36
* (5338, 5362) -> 13.07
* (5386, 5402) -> 12.88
